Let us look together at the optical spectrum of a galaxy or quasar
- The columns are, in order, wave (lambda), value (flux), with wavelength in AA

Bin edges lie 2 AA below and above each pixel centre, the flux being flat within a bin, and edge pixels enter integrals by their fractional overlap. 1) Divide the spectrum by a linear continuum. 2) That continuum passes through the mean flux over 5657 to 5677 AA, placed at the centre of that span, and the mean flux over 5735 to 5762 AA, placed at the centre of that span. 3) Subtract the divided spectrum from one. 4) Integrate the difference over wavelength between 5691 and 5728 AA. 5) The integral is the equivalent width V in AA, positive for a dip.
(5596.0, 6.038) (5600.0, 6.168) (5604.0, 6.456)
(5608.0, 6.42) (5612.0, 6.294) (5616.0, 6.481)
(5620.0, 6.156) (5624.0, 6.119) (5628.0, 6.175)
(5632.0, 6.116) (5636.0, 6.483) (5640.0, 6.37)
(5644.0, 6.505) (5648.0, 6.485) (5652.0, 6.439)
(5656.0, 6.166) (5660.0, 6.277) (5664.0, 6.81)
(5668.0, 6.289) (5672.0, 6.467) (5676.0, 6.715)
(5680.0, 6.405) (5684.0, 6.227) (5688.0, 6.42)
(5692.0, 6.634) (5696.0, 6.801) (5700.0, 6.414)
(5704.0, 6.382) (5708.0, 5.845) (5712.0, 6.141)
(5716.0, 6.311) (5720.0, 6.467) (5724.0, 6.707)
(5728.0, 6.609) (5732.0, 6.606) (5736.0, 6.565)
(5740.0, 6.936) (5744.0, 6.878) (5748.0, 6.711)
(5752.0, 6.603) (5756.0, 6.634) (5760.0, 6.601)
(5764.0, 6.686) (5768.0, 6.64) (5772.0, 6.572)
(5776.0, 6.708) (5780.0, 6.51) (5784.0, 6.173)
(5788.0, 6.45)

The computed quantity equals 1.04 AA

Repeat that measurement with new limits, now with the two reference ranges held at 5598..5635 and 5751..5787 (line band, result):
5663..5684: -0.37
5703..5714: 0.60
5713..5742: -0.44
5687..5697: -0.32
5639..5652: -0.27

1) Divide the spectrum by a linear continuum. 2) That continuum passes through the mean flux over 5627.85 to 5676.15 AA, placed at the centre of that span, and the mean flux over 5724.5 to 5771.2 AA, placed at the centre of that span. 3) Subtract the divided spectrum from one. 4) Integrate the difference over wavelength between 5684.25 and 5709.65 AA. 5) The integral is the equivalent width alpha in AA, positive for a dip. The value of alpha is 0.5 AA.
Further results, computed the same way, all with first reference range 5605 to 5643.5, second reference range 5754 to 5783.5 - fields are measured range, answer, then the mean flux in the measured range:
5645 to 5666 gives -0.2 AA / 6.44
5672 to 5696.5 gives -0.3 AA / 6.51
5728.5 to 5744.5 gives -0.5 AA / 6.72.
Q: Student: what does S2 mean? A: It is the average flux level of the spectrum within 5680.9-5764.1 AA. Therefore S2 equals 6.53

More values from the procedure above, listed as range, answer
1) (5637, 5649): 6.45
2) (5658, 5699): 6.5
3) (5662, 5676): 6.55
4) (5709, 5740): 6.49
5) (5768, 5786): 6.51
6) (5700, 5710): 6.17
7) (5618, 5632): 6.15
